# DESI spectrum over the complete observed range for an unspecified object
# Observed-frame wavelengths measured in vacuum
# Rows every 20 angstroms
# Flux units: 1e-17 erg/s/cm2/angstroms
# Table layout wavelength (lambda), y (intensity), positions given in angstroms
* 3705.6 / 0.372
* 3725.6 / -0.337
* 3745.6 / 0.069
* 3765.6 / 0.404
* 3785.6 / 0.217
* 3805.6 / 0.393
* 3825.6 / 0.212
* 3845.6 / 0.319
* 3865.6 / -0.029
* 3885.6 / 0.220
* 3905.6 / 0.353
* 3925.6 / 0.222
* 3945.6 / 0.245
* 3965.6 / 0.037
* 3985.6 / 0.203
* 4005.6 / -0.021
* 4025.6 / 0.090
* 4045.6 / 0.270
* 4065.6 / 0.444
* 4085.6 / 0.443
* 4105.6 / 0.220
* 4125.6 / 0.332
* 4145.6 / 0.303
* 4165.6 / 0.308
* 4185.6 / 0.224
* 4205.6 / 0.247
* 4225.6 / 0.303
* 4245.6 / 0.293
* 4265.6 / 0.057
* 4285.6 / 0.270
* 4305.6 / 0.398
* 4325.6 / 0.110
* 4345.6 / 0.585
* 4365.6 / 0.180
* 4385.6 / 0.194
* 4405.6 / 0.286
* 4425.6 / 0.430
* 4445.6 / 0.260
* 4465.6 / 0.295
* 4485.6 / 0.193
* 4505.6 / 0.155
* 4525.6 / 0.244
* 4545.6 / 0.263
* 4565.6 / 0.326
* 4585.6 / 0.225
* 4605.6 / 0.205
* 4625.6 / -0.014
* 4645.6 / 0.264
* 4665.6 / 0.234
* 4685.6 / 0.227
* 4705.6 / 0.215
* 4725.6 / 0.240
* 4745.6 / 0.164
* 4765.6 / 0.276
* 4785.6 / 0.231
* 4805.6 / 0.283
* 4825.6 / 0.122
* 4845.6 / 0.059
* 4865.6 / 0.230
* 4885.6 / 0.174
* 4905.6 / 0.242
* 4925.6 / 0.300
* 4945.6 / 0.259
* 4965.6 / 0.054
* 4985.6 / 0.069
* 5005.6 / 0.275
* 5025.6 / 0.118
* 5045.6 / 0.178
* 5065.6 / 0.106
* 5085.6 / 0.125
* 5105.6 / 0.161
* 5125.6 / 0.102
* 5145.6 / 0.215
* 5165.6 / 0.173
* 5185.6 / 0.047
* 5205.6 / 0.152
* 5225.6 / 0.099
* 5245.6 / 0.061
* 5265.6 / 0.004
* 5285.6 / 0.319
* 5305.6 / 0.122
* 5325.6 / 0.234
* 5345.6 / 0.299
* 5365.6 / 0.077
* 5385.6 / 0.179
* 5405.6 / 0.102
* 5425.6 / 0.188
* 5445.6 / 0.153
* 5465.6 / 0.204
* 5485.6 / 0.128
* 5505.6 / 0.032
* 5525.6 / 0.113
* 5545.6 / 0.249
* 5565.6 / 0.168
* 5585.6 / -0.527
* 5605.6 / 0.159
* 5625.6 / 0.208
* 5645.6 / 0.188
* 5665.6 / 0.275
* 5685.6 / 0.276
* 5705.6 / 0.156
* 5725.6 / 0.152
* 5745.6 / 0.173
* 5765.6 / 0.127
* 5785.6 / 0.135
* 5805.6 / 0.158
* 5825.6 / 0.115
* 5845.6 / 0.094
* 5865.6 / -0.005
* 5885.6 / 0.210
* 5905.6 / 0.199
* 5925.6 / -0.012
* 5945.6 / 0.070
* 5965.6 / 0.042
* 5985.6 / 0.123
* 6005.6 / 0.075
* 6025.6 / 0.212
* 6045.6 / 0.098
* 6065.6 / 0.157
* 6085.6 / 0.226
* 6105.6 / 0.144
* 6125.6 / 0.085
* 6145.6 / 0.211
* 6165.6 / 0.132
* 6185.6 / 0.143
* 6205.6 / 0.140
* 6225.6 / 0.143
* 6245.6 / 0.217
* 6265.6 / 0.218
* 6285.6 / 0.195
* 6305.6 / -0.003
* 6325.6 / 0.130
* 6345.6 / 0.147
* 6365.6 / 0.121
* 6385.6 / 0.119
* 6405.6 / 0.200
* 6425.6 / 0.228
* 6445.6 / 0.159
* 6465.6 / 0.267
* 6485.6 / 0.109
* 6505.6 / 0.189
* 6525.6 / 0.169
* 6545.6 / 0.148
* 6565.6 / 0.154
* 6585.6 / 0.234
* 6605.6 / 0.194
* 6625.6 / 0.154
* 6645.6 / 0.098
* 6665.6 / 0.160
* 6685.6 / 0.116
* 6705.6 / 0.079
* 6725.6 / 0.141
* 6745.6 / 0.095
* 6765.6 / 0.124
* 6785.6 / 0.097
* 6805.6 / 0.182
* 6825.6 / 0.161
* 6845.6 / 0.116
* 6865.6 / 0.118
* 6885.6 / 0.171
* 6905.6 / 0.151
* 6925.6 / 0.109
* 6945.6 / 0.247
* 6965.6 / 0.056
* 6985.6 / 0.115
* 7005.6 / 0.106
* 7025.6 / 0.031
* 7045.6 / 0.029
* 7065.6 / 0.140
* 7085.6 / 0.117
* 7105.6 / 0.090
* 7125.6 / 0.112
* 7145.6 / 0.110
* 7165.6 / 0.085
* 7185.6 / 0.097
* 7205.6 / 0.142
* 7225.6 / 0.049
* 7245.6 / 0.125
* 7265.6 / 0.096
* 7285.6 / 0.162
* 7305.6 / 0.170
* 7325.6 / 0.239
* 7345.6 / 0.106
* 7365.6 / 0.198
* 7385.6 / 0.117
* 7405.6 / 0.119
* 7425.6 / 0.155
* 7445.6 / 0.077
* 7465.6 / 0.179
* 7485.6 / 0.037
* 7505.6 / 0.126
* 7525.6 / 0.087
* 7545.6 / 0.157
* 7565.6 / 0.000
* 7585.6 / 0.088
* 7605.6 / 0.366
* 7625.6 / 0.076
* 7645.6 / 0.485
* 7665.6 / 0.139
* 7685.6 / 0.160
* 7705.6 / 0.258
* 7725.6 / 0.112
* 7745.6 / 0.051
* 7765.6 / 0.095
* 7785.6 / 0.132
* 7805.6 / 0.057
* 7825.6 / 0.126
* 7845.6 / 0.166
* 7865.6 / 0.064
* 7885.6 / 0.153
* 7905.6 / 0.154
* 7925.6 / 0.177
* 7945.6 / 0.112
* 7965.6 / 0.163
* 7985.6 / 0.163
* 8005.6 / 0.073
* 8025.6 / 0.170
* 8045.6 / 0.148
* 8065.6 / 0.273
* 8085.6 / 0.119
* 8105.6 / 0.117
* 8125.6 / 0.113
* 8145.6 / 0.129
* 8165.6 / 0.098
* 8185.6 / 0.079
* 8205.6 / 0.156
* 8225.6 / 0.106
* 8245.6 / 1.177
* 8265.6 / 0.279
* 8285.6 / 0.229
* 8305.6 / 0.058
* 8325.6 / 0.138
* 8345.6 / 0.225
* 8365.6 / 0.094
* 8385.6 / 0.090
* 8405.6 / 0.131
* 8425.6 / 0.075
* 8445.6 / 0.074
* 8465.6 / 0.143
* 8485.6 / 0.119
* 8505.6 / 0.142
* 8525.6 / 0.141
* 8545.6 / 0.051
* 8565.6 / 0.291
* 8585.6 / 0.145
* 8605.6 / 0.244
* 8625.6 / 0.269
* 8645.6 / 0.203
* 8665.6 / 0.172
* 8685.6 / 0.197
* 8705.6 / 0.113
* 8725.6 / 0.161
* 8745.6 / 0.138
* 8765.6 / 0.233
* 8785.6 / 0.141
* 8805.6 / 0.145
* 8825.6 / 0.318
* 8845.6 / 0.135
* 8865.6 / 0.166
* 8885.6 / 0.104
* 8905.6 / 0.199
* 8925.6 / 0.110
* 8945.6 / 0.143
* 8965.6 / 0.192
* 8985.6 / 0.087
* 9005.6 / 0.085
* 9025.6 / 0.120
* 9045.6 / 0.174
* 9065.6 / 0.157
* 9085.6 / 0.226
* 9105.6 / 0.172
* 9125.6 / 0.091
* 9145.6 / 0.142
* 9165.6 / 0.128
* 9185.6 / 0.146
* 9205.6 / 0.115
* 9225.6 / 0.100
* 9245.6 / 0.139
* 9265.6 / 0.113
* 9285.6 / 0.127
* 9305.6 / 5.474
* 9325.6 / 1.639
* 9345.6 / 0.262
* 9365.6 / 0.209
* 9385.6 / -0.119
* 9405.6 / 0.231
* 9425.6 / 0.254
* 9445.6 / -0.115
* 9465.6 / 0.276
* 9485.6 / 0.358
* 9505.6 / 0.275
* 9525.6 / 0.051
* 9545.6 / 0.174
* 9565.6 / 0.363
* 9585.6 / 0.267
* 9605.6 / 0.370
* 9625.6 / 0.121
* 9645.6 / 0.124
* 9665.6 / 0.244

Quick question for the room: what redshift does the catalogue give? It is 1.213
